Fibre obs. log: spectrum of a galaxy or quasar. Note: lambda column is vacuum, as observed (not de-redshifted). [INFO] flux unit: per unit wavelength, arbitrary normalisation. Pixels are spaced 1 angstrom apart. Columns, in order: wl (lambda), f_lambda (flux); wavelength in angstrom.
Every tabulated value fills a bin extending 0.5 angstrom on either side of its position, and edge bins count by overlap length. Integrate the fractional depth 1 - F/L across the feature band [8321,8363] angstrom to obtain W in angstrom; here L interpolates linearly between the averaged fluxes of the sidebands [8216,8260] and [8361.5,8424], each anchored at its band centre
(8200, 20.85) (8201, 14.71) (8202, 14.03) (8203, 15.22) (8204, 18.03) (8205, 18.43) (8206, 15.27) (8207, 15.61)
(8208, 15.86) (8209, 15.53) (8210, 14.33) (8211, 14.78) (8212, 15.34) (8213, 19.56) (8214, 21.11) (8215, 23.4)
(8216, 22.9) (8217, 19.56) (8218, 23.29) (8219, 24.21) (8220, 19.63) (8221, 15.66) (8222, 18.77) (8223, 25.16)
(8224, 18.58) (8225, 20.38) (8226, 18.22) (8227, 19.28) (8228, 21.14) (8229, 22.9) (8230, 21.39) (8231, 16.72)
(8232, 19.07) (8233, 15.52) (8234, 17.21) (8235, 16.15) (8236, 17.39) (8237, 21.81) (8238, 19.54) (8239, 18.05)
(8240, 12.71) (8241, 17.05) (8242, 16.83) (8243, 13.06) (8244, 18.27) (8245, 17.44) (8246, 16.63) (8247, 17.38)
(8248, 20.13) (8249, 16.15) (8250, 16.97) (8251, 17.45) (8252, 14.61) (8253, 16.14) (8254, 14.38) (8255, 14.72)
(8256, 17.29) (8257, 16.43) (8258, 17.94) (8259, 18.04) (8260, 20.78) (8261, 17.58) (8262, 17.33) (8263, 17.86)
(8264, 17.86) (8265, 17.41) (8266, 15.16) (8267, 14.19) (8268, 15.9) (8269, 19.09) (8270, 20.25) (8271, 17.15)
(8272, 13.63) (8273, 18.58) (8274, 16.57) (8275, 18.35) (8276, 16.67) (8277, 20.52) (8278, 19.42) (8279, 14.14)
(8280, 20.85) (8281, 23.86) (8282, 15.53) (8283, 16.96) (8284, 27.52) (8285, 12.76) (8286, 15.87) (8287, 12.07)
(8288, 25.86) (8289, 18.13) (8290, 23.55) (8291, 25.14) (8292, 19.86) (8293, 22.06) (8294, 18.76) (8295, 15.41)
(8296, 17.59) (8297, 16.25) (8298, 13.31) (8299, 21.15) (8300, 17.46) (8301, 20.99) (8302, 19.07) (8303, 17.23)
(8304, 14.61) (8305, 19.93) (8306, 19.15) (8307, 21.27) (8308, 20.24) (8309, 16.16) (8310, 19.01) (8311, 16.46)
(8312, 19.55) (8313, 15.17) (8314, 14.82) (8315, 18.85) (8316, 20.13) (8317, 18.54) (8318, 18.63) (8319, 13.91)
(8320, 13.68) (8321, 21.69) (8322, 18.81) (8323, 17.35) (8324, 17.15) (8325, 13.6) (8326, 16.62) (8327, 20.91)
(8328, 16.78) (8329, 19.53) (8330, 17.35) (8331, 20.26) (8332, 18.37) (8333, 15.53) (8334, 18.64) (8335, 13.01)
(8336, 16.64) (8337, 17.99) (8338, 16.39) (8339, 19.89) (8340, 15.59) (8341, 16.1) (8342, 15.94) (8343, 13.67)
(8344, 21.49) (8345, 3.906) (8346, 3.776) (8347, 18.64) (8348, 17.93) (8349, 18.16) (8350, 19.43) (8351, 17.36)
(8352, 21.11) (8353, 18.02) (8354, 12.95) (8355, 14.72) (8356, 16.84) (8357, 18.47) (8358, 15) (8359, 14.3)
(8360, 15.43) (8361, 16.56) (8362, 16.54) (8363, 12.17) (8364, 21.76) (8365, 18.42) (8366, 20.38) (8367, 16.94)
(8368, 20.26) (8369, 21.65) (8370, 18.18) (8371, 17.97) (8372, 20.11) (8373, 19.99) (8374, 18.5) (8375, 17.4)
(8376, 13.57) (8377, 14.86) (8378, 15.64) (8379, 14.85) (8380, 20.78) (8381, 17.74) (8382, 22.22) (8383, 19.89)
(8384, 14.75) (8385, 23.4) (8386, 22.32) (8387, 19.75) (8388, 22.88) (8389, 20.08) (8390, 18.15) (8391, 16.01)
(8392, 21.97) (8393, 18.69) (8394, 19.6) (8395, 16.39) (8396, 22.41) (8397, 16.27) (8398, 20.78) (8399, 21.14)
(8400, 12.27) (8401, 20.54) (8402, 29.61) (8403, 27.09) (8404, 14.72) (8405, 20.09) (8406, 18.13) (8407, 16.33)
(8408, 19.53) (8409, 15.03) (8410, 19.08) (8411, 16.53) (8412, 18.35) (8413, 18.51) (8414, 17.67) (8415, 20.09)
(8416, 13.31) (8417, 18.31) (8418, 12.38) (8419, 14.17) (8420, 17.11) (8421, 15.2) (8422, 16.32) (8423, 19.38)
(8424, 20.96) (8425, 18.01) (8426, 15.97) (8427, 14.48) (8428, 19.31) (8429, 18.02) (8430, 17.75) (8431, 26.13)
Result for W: 4.3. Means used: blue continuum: 18.2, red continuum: 18.5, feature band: 16.5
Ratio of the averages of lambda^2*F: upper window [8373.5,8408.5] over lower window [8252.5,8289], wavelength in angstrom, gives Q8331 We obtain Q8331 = 1.11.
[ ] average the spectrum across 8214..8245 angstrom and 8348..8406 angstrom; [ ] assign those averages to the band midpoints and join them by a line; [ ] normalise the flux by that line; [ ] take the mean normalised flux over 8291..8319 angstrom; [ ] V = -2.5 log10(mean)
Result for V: 0.03 mag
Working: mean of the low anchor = 19.1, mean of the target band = 18.3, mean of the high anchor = 18.5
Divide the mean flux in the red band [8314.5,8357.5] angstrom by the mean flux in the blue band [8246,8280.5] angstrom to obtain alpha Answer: 0.98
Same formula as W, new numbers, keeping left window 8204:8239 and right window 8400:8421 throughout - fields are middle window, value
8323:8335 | 0.6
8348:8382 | 1.4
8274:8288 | 0.3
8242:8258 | 1.9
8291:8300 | 0.1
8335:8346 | 2.0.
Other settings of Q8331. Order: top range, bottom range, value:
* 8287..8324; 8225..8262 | 1.07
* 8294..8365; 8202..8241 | 0.94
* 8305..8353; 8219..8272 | 0.99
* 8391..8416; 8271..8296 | 1.04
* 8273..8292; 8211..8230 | 0.95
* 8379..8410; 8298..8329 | 1.11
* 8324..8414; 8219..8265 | 1.03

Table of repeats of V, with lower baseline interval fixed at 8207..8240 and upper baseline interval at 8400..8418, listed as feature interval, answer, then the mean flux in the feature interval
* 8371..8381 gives 0.08 mag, 17.4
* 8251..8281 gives 0.10 mag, 17.3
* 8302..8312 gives 0.03 mag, 18.3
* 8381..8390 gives -0.09 mag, 20.4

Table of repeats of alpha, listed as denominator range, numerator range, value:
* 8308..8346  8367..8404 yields 1.14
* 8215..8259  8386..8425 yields 1.02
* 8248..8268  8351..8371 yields 1.03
